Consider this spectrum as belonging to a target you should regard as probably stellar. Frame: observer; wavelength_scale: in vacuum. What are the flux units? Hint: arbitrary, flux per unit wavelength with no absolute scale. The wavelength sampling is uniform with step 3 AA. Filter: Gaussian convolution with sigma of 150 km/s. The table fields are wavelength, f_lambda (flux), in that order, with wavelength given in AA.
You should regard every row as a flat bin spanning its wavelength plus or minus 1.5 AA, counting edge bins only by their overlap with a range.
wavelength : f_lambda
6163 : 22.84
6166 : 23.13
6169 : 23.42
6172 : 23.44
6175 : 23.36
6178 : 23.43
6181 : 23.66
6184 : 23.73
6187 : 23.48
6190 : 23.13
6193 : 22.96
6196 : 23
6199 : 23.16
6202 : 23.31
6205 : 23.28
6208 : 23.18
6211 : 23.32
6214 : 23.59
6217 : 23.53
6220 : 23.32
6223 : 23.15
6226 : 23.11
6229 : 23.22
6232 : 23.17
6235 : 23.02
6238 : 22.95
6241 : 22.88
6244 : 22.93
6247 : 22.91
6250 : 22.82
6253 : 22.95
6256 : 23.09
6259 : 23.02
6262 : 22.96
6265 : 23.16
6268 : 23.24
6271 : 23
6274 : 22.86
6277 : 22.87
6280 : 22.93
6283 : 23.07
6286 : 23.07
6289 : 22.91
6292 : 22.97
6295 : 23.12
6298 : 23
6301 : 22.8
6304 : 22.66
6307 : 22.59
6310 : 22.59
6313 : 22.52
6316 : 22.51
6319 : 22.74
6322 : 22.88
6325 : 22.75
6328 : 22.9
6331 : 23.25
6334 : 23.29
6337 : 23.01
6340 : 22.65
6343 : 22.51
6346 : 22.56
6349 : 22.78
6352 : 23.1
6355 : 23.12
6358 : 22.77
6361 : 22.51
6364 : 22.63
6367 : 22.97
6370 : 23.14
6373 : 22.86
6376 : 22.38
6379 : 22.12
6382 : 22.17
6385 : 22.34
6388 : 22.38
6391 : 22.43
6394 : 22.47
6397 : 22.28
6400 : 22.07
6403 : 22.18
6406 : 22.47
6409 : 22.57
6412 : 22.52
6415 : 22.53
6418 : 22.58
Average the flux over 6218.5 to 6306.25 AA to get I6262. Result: 23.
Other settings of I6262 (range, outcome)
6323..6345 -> 22.9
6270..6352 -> 22.8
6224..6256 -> 23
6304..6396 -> 22.7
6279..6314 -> 22.9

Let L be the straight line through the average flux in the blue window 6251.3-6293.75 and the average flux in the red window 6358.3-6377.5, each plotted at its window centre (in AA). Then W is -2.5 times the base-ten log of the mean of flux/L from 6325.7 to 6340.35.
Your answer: -0.01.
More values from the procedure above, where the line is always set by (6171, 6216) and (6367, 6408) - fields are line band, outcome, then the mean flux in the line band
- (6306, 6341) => -0.004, 22.8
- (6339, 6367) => -0.008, 22.8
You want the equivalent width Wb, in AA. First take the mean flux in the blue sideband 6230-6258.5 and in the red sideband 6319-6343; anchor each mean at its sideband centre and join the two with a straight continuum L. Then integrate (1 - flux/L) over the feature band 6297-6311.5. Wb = 0.1 AA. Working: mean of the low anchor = 23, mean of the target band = 22.7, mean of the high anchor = 22.9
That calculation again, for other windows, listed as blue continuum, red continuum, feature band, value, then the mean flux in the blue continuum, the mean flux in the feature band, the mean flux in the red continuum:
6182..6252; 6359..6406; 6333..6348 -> -0.1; 23.2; 22.8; 22.5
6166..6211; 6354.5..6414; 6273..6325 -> 0.1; 23.3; 22.8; 22.5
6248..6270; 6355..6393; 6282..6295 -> -0.1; 23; 23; 22.6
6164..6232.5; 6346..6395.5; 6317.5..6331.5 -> 0.0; 23.3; 22.9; 22.6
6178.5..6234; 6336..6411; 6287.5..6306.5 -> 0.0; 23.3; 22.9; 22.6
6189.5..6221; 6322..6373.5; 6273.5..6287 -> 0.1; 23.3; 23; 22.9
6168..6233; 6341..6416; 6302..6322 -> 0.2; 23.3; 22.6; 22.6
